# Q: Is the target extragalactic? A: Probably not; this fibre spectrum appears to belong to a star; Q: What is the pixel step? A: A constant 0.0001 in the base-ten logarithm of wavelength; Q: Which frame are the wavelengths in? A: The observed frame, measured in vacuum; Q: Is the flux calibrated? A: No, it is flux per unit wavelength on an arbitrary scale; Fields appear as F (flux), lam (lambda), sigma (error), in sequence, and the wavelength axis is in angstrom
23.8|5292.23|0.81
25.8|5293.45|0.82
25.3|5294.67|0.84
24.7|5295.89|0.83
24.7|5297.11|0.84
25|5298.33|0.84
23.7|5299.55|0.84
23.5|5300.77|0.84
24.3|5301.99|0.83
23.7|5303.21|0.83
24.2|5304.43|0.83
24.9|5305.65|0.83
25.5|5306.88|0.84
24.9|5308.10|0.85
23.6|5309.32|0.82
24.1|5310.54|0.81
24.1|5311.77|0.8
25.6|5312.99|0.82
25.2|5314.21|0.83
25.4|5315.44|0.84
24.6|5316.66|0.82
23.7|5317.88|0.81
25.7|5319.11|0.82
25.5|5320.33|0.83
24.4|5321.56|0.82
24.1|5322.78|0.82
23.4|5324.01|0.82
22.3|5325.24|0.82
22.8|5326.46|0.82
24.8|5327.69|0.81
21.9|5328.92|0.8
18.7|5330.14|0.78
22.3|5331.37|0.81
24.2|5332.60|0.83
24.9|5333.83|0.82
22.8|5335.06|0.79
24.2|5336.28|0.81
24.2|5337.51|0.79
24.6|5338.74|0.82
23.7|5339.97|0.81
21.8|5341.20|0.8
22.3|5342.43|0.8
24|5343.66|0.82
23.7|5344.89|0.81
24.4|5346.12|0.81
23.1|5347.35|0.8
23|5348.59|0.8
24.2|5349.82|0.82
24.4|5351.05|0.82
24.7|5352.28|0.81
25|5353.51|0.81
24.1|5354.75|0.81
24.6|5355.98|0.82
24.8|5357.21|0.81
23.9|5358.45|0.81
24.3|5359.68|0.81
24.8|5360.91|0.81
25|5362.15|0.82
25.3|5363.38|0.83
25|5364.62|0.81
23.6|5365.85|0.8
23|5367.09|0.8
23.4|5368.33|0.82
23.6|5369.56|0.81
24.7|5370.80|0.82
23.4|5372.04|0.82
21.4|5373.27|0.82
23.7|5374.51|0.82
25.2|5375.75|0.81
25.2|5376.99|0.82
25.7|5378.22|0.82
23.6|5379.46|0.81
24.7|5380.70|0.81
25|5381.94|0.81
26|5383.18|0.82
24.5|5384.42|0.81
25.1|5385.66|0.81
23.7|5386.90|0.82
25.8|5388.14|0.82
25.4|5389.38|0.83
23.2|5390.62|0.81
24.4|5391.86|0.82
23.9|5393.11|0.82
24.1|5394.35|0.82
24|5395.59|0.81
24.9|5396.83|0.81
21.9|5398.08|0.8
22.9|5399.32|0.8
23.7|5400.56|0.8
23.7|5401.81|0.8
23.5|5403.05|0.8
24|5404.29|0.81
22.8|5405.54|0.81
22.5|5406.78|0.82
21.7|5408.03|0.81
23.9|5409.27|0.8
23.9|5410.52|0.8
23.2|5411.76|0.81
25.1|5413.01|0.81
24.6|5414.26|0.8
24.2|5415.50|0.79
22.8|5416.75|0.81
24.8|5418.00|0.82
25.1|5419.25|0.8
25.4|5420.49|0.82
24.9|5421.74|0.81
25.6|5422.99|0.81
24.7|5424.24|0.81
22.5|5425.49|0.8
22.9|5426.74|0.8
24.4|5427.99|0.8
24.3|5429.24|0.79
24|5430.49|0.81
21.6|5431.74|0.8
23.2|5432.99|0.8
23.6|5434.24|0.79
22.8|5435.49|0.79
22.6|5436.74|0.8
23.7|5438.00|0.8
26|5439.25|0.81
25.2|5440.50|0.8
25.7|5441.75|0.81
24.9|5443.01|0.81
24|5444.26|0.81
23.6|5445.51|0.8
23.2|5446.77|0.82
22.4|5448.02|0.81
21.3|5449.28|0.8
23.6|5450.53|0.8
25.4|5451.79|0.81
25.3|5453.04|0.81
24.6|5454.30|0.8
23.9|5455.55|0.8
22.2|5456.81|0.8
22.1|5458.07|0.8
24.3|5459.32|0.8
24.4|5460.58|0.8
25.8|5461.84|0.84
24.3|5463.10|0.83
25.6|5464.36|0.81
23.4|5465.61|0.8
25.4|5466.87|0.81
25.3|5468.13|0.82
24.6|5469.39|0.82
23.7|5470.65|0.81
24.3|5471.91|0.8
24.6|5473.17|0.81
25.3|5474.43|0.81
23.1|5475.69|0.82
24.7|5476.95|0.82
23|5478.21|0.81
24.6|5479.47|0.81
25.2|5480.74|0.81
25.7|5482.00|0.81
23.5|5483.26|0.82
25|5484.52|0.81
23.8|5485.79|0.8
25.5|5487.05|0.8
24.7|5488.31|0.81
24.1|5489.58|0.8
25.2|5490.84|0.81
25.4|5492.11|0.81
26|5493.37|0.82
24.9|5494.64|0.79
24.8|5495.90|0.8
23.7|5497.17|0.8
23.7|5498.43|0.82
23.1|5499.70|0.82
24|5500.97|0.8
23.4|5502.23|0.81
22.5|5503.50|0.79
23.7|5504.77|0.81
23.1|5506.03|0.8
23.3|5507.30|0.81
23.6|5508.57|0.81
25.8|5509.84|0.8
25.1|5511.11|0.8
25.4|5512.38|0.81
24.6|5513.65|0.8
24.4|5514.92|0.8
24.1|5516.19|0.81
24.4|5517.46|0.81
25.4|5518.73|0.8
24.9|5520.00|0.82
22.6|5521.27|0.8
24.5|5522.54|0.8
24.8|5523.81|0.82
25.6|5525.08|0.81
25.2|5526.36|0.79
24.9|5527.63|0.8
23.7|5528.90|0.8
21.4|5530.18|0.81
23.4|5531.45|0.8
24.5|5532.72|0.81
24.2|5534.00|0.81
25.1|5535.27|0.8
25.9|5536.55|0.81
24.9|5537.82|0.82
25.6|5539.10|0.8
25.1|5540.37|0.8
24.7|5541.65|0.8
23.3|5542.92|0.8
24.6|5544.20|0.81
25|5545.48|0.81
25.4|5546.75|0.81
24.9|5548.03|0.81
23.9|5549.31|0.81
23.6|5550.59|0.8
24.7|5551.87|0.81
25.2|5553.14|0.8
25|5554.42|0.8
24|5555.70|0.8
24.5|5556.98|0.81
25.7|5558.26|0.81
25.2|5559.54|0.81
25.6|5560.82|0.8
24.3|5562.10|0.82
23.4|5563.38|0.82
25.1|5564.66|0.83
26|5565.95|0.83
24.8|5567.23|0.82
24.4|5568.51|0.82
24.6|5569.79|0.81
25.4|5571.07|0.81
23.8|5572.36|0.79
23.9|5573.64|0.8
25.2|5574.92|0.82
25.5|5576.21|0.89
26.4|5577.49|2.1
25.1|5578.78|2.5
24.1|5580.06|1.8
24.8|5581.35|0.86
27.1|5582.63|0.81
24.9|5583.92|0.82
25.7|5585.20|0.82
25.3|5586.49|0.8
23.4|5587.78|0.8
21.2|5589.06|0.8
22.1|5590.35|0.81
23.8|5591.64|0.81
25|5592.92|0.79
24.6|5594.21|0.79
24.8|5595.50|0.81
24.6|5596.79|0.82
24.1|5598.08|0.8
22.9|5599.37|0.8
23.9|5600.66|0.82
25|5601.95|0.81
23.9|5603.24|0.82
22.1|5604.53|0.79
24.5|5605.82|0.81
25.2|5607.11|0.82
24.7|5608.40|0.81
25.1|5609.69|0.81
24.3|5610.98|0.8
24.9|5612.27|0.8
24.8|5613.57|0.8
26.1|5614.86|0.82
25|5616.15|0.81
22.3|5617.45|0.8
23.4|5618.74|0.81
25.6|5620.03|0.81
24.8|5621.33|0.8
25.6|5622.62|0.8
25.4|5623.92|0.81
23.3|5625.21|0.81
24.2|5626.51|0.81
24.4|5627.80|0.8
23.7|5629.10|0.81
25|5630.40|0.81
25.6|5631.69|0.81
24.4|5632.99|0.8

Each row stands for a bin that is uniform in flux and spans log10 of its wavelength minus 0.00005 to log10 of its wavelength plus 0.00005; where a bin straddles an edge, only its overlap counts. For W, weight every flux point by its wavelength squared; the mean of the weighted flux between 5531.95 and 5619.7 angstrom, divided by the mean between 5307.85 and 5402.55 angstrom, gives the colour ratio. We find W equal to 1.1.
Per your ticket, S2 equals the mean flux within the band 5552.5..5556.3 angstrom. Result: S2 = 24.8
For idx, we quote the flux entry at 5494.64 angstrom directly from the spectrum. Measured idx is 24.9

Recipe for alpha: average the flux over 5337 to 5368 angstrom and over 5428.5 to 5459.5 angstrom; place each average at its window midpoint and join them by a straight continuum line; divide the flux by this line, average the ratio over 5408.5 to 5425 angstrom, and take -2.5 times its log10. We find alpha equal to -0.03 mag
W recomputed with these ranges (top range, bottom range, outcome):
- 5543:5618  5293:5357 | 1.12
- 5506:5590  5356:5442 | 1.08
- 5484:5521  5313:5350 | 1.10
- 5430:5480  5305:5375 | 1.05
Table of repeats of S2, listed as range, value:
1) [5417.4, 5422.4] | 25.1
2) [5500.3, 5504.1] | 23.3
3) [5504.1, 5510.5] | 23.9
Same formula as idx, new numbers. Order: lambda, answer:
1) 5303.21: 23.7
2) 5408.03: 21.7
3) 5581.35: 24.8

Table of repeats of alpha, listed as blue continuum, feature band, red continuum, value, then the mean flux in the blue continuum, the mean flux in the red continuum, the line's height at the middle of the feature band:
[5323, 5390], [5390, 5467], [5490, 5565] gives 0.013 mag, 24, 24.5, 24.2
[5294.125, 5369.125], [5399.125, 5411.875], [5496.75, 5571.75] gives 0.042 mag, 24.1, 24.5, 24.2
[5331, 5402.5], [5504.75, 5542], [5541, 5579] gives 0.007 mag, 24.1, 24.8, 24.6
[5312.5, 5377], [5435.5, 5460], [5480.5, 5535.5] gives 0.015 mag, 23.9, 24.4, 24.2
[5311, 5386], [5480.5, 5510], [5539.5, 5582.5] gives 0.012 mag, 24.1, 24.8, 24.6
